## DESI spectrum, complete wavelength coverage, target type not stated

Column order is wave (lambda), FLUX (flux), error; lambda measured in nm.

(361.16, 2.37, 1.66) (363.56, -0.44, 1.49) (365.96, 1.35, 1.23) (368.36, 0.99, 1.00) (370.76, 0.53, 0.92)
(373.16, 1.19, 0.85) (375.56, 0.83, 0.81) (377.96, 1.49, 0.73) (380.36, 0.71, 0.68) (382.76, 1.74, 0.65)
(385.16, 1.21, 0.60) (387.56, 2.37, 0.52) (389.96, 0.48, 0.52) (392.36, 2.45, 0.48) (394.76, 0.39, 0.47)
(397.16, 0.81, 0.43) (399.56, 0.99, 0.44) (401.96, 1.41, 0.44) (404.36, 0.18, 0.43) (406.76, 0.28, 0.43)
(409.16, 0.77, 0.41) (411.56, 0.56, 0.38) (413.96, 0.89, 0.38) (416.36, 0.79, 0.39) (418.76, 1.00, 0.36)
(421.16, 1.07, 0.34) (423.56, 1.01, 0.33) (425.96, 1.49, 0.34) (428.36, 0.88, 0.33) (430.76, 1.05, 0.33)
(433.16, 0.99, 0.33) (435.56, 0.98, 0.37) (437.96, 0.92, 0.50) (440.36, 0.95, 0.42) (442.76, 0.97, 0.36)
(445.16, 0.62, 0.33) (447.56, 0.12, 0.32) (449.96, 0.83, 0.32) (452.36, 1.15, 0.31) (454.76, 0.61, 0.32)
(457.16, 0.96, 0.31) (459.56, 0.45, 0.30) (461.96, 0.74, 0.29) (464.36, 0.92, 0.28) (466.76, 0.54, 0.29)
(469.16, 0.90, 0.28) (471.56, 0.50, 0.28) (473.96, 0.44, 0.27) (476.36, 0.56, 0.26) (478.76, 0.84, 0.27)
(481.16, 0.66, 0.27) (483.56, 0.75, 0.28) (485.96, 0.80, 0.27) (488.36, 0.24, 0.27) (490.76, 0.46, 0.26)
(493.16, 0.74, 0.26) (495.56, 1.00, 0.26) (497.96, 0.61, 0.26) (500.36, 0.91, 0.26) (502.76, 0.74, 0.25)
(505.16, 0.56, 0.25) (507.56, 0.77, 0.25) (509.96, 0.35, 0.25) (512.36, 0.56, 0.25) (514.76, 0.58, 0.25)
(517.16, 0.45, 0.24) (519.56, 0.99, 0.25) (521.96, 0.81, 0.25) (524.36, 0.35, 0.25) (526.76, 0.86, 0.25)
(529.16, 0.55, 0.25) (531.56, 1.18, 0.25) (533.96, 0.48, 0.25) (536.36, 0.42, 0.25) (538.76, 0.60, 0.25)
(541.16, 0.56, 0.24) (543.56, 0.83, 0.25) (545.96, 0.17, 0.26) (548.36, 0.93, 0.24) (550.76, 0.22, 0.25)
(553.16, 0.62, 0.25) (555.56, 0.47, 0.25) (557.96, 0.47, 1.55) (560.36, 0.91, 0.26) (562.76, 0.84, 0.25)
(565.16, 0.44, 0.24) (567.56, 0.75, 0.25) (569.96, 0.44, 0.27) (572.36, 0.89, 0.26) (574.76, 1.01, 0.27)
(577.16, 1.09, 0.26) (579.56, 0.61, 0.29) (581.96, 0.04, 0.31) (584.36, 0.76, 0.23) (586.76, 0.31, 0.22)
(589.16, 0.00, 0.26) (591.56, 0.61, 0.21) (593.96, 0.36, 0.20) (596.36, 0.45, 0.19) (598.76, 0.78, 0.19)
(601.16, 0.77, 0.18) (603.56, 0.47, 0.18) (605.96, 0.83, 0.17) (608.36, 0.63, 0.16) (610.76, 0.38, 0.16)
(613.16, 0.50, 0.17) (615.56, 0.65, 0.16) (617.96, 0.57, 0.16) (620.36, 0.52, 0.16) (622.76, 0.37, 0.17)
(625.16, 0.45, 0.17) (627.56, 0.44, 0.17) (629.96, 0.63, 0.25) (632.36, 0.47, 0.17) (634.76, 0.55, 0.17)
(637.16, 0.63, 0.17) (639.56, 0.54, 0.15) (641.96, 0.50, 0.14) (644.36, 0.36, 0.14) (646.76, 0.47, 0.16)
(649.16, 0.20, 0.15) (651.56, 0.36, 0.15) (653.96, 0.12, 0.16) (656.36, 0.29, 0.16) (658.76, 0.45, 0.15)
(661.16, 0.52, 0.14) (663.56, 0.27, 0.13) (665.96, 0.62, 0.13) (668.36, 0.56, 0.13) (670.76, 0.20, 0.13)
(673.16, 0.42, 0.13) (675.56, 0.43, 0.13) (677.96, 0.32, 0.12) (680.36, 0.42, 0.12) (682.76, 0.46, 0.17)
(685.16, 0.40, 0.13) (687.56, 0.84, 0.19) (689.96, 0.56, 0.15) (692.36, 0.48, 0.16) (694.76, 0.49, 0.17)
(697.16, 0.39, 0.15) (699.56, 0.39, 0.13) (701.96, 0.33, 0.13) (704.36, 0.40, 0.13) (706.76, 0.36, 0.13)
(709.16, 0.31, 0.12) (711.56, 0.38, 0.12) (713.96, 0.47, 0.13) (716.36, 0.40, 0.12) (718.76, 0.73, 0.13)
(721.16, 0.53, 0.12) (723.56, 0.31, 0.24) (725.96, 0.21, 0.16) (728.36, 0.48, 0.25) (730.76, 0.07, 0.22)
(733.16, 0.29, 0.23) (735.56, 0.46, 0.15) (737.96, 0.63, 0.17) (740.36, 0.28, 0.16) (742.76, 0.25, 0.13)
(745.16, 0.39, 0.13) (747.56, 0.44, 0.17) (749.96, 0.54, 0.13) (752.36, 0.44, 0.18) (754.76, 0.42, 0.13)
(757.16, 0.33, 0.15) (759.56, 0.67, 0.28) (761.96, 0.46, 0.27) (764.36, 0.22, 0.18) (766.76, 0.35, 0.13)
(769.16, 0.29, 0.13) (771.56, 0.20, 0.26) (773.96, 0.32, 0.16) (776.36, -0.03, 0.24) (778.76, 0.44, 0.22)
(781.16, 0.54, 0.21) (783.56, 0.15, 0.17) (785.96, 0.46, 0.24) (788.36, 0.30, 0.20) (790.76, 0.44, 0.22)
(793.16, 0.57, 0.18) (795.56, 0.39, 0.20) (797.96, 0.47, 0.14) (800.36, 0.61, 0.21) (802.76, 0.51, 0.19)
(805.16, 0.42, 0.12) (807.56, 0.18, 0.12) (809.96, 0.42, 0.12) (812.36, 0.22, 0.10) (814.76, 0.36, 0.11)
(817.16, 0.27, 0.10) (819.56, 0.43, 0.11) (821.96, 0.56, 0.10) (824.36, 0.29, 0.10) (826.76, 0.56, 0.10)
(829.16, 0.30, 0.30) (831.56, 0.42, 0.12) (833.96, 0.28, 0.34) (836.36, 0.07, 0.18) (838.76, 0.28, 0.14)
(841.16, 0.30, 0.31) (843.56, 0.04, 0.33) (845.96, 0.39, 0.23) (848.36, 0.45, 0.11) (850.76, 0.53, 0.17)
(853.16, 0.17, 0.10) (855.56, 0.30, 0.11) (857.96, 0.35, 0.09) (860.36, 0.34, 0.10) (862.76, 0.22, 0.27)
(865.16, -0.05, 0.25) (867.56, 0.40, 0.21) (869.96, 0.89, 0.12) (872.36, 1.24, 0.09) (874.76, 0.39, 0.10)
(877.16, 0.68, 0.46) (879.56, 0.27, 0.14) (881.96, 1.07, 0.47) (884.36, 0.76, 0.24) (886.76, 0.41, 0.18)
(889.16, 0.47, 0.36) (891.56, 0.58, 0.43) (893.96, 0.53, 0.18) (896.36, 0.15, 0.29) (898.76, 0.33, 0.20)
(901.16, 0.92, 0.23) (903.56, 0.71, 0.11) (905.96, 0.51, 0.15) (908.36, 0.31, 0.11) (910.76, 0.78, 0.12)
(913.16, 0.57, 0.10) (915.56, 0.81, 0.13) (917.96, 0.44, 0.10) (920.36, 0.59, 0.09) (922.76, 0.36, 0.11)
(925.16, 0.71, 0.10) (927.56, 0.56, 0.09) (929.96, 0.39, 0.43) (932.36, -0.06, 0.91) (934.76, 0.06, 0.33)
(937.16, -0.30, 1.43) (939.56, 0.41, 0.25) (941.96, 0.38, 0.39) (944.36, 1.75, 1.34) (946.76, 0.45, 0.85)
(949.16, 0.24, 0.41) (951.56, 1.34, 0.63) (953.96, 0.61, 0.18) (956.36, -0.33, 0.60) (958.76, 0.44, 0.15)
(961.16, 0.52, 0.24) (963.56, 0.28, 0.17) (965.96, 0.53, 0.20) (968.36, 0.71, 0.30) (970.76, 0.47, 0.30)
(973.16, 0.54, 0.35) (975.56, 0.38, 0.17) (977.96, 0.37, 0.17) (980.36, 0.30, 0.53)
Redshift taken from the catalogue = 1.34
